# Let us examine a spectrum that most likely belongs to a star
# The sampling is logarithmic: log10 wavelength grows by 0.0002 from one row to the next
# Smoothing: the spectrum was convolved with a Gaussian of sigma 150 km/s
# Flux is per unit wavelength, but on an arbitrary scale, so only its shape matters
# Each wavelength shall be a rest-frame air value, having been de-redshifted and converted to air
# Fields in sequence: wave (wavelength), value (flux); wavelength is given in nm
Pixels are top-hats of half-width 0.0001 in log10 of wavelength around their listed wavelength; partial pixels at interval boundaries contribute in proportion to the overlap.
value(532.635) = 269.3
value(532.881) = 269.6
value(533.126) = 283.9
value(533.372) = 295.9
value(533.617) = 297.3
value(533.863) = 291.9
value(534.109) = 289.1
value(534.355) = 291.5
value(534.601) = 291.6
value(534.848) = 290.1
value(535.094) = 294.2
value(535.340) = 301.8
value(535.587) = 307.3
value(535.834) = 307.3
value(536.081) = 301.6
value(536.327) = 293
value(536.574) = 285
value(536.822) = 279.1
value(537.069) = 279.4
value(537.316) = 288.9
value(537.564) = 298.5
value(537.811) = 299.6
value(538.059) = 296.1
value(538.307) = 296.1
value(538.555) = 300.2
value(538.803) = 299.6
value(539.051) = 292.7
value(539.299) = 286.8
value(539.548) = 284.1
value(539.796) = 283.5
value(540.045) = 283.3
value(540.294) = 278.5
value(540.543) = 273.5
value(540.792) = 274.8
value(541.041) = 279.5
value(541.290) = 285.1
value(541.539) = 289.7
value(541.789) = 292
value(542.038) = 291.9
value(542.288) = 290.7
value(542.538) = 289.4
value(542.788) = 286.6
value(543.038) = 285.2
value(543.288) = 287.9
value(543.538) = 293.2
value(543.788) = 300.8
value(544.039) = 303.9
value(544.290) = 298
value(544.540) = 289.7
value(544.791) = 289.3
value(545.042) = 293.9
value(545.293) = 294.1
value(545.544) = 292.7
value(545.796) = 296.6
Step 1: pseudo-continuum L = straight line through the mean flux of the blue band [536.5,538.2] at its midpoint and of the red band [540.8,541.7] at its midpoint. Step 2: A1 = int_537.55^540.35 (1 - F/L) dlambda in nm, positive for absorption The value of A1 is -0.04 nm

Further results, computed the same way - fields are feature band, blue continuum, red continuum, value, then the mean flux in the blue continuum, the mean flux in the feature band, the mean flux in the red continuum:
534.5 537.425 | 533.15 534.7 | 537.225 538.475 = 0.01 nm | 292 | 293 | 296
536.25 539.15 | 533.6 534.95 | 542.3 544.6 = 0.00 nm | 291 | 292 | 293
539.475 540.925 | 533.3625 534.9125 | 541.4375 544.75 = 0.06 nm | 292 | 279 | 292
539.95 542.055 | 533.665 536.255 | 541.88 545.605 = 0.08 nm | 297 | 283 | 293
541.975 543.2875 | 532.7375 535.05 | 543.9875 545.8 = 0.02 nm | 289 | 288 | 294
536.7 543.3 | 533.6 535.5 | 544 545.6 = 0.13 nm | 293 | 288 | 294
